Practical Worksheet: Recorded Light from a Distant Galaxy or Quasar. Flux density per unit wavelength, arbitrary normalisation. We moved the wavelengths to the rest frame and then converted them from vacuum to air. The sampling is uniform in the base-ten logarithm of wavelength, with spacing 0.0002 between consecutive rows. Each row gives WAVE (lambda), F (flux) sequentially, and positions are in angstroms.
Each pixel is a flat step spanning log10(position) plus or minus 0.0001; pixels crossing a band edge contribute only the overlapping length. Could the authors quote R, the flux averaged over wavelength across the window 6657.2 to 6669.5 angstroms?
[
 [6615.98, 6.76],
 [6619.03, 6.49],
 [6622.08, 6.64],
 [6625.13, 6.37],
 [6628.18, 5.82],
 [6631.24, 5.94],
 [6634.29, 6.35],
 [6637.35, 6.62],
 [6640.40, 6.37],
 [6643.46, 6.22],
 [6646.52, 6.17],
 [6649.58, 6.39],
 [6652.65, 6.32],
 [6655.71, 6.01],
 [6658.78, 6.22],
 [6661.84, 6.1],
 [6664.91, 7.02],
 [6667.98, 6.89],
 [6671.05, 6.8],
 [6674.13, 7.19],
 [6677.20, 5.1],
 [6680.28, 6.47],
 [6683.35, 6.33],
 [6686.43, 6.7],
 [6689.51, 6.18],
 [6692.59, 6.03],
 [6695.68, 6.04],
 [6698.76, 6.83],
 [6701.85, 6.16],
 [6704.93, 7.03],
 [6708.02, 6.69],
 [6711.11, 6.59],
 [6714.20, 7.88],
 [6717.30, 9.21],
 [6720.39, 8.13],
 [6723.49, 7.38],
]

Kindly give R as 6.56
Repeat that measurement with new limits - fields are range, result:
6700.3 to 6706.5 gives 6.6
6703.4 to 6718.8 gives 7.47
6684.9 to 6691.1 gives 6.44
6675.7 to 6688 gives 6.15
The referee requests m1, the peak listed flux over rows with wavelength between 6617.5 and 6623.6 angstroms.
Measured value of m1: 6.64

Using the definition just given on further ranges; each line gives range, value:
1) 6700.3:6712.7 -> 7.03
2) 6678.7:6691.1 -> 6.7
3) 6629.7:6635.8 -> 6.35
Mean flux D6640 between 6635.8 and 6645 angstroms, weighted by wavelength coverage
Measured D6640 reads 6.4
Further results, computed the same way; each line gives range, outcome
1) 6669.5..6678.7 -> 6.37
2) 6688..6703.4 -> 6.25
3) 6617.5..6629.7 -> 6.33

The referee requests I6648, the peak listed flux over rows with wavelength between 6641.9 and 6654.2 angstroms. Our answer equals 6.39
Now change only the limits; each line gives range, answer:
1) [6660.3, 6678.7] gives 7.19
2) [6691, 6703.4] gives 6.83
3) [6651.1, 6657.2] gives 6.32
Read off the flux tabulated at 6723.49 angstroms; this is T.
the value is 7.38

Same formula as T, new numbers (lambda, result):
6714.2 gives 7.88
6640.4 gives 6.37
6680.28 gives 6.47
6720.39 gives 8.13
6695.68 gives 6.04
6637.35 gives 6.62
